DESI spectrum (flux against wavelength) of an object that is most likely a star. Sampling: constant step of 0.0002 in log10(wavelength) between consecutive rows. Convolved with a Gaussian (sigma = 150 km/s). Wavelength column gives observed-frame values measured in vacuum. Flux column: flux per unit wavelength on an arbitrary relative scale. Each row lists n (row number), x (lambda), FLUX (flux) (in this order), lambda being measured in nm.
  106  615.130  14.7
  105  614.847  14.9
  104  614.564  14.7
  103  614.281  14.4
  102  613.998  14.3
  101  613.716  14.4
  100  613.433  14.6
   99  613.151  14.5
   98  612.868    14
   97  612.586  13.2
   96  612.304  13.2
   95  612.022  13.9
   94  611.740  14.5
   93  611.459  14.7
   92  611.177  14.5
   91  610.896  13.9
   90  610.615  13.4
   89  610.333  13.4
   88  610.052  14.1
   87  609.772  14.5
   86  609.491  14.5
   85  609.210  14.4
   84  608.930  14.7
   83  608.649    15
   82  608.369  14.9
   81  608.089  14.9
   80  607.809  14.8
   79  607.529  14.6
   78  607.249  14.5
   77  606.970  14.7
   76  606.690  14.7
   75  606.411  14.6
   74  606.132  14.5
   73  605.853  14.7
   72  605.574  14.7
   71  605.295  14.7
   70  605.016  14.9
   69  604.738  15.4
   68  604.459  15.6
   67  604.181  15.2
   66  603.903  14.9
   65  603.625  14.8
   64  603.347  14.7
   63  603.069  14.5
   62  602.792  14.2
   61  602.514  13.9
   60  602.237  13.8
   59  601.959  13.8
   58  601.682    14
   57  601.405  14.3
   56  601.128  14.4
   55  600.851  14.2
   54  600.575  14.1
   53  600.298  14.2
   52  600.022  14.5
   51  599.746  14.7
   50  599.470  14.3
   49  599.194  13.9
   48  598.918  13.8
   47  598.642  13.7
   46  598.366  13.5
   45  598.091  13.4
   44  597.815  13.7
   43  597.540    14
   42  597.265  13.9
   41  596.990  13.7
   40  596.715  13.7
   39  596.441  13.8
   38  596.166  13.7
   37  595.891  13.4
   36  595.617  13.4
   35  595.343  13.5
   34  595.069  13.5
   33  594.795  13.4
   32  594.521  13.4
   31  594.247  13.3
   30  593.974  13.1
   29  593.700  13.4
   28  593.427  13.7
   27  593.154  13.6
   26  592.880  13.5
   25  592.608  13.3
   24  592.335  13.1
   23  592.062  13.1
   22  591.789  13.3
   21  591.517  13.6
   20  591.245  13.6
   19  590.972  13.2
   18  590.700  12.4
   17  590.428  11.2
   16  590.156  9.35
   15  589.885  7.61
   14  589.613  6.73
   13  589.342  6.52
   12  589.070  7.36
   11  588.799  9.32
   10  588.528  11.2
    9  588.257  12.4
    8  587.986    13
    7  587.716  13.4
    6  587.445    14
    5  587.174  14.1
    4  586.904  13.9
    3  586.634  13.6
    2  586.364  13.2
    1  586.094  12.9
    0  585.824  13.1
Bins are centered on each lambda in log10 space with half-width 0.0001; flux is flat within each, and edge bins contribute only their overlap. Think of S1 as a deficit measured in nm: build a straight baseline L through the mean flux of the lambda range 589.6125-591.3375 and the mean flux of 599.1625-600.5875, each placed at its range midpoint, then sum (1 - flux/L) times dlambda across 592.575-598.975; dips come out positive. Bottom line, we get -0.400 nm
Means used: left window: 10.8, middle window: 13.6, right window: 14.3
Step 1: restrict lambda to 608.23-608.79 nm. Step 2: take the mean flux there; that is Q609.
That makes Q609 14.9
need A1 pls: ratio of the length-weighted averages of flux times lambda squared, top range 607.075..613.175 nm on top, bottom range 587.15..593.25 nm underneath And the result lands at 1.31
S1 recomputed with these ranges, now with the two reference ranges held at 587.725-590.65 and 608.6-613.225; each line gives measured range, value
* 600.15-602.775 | -0.40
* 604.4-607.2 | -0.37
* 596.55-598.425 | -0.38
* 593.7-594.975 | -0.30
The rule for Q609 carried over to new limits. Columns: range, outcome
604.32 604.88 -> 15.5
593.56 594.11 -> 13.2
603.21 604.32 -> 14.9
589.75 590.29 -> 8.49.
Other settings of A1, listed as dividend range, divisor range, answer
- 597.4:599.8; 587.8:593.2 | 1.25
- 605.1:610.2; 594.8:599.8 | 1.10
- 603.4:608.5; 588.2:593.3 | 1.38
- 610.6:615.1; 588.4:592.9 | 1.39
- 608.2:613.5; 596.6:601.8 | 1.05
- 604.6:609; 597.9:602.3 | 1.08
